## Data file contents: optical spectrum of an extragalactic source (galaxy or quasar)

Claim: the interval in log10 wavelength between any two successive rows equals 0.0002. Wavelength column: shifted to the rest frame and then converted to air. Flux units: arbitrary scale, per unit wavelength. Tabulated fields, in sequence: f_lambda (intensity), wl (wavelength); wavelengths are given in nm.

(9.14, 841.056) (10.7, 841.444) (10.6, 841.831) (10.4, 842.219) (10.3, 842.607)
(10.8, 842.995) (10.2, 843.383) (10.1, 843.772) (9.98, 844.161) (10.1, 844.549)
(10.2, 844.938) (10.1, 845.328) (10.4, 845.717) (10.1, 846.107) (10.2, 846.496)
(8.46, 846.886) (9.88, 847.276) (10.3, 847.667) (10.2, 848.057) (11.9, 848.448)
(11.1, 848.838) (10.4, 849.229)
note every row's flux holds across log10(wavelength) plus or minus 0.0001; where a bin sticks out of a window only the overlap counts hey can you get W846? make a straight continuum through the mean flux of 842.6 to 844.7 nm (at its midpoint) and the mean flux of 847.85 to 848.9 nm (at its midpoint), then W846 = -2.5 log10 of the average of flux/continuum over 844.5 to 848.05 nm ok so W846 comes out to 0.08 mag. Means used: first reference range 10.2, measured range 9.98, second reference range 11.1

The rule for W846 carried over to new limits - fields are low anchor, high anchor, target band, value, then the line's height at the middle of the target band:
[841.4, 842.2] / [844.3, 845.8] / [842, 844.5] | 0.01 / 10.4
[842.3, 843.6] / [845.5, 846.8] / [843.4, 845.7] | 0.01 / 10.3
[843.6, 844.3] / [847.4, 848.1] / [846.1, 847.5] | 0.06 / 10.2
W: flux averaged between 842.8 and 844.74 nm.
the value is 10.2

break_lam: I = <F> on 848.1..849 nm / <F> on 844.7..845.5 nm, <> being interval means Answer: 1.11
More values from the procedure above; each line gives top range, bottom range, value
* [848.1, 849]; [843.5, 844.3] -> 1.12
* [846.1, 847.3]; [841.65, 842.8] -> 0.92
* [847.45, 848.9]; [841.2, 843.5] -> 1.03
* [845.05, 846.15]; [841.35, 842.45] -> 0.97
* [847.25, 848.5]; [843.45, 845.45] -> 1.04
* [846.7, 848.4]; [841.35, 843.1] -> 0.94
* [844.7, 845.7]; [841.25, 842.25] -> 0.96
